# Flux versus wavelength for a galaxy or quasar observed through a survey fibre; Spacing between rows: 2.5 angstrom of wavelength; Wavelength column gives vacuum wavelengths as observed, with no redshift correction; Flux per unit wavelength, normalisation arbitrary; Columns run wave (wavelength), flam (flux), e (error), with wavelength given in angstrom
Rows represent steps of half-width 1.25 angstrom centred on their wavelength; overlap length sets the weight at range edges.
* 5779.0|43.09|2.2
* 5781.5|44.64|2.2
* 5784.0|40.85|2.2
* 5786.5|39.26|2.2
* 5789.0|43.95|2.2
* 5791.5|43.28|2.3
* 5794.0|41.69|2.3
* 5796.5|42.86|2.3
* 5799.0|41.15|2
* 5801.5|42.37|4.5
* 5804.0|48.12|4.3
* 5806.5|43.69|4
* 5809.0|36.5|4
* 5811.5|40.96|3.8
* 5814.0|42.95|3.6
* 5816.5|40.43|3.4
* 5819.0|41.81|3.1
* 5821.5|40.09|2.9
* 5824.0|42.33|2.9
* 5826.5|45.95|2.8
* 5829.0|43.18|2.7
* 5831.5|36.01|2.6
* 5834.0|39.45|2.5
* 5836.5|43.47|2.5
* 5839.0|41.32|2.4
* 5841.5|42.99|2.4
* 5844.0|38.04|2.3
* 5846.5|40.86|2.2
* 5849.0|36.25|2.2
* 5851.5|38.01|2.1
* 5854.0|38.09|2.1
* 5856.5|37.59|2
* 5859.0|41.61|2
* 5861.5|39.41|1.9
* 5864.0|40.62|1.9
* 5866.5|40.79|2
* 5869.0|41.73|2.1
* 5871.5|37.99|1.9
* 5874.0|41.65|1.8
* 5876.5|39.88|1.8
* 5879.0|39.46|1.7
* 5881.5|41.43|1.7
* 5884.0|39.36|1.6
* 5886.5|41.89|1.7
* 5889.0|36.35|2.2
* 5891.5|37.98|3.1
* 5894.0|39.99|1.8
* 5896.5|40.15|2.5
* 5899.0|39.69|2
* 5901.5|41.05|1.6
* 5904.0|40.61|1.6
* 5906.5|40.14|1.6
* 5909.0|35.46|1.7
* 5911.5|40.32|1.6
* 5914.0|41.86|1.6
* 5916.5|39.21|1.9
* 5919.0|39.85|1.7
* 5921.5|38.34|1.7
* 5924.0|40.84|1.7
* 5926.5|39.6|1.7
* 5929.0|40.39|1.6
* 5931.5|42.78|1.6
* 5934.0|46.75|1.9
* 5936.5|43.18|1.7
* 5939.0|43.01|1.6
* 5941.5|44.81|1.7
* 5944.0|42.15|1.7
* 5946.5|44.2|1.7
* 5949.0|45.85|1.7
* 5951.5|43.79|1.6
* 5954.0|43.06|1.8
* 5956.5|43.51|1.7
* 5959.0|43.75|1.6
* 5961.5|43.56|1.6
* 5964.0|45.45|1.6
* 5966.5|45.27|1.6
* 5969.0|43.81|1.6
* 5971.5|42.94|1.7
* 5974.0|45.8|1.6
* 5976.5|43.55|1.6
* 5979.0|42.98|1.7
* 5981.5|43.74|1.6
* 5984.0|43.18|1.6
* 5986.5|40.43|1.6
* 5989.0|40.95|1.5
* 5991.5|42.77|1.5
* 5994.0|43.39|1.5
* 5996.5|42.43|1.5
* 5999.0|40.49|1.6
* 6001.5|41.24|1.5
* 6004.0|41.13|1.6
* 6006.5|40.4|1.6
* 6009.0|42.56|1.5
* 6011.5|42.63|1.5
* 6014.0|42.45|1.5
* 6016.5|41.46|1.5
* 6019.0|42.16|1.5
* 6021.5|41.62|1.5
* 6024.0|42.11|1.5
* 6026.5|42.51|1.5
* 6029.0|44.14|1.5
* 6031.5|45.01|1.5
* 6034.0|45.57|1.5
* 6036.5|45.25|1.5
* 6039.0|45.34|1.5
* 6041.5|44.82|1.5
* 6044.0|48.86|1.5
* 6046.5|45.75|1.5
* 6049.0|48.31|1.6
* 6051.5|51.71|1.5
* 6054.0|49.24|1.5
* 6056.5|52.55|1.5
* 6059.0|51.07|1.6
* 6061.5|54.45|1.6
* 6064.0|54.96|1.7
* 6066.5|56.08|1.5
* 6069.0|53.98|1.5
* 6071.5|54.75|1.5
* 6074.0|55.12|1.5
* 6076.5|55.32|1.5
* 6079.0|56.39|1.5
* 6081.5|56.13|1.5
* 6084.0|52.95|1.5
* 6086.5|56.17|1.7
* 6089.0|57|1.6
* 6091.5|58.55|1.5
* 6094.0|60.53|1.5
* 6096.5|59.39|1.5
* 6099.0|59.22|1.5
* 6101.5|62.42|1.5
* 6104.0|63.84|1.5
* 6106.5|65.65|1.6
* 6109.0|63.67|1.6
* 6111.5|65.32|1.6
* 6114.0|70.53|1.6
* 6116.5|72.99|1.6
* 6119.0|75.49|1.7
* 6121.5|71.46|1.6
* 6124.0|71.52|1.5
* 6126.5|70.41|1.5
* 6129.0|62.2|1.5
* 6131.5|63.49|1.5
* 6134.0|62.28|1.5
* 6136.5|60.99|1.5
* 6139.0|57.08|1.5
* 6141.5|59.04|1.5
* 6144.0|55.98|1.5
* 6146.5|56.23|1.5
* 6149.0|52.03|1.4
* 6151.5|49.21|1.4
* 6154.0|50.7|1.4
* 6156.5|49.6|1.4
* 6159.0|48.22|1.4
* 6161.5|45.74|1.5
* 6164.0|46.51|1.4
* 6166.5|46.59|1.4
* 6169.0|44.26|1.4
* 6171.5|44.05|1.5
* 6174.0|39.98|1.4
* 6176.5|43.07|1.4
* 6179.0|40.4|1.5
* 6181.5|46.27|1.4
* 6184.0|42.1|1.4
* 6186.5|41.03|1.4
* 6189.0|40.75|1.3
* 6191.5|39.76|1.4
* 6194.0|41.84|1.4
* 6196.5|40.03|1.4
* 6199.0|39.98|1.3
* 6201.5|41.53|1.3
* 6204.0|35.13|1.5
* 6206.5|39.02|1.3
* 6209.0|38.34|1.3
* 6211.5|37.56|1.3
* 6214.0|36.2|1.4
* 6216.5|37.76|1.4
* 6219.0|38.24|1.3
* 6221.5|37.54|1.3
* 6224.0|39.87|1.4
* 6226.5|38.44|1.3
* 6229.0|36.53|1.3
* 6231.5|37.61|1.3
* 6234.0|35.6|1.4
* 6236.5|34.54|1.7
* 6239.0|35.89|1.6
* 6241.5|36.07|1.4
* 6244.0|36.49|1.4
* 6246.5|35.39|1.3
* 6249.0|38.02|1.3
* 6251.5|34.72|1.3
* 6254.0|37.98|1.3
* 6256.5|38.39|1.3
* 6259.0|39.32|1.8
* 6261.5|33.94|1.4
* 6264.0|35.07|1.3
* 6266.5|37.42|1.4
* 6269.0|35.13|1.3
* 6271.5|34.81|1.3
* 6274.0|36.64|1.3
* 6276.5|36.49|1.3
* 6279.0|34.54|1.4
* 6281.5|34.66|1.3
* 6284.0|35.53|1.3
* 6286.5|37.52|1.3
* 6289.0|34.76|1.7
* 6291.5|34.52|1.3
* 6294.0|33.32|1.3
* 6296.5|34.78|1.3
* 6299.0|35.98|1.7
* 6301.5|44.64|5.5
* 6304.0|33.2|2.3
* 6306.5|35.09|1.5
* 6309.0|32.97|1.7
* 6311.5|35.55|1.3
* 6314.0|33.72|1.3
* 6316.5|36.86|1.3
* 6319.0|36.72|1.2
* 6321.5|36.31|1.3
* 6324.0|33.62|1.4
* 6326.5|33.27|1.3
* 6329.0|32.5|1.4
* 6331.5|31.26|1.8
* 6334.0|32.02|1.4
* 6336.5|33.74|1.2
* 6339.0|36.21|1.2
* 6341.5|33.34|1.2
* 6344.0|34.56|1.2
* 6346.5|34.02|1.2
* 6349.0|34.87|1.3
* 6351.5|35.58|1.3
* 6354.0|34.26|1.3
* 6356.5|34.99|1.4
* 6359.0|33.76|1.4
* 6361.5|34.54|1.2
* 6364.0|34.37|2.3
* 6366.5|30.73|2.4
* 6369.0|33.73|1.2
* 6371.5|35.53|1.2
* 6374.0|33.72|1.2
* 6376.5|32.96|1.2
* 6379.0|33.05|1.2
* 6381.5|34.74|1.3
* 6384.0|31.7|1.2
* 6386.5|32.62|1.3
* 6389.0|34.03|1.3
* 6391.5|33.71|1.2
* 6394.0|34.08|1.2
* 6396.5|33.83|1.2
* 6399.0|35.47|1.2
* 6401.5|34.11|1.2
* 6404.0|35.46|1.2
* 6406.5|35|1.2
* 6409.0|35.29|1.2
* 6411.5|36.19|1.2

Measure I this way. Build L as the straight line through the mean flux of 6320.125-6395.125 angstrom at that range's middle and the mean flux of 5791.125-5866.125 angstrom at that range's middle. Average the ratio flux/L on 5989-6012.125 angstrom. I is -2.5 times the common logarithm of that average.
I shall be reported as -0.09 mag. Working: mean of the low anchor 41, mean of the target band 41.8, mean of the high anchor 33.8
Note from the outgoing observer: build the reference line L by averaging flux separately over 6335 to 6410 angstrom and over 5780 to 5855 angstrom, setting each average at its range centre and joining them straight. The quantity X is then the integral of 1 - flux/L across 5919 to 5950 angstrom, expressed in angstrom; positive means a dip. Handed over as -2.1 angstrom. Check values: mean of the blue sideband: 41.4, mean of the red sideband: 34.1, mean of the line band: 42.5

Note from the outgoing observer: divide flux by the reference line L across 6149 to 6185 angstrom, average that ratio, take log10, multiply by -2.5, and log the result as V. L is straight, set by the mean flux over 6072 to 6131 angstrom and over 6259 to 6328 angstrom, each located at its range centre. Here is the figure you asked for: 0.17 mag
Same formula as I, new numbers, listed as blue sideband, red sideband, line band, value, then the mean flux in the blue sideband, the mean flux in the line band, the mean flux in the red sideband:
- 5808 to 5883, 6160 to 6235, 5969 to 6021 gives -0.05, 40.4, 42.4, 40.4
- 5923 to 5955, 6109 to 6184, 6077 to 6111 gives -0.13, 43.1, 59.4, 55.8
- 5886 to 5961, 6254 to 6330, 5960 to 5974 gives -0.09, 41.4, 44.3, 35.6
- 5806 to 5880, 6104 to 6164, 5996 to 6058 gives 0.20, 40.4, 44.4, 60.6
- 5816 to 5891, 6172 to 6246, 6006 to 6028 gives -0.06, 40.2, 42.1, 38.9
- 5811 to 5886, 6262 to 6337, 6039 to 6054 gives -0.25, 40.5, 47.8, 35.1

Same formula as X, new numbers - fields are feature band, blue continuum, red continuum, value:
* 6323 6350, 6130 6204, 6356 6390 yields 1.86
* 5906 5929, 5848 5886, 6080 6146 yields 2.52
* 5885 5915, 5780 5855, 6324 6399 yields 0.45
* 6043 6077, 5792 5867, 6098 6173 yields 1.37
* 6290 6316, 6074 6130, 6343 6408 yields 3.91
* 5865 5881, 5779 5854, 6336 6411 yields 0.15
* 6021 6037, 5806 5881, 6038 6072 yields 1.86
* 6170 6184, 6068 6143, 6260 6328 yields 2.45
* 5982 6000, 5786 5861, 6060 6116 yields 3.55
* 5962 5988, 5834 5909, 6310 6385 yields -3.42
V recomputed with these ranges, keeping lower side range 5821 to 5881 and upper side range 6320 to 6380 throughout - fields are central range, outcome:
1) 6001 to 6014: -0.09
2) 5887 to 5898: 0.02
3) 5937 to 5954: -0.13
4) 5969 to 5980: -0.13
